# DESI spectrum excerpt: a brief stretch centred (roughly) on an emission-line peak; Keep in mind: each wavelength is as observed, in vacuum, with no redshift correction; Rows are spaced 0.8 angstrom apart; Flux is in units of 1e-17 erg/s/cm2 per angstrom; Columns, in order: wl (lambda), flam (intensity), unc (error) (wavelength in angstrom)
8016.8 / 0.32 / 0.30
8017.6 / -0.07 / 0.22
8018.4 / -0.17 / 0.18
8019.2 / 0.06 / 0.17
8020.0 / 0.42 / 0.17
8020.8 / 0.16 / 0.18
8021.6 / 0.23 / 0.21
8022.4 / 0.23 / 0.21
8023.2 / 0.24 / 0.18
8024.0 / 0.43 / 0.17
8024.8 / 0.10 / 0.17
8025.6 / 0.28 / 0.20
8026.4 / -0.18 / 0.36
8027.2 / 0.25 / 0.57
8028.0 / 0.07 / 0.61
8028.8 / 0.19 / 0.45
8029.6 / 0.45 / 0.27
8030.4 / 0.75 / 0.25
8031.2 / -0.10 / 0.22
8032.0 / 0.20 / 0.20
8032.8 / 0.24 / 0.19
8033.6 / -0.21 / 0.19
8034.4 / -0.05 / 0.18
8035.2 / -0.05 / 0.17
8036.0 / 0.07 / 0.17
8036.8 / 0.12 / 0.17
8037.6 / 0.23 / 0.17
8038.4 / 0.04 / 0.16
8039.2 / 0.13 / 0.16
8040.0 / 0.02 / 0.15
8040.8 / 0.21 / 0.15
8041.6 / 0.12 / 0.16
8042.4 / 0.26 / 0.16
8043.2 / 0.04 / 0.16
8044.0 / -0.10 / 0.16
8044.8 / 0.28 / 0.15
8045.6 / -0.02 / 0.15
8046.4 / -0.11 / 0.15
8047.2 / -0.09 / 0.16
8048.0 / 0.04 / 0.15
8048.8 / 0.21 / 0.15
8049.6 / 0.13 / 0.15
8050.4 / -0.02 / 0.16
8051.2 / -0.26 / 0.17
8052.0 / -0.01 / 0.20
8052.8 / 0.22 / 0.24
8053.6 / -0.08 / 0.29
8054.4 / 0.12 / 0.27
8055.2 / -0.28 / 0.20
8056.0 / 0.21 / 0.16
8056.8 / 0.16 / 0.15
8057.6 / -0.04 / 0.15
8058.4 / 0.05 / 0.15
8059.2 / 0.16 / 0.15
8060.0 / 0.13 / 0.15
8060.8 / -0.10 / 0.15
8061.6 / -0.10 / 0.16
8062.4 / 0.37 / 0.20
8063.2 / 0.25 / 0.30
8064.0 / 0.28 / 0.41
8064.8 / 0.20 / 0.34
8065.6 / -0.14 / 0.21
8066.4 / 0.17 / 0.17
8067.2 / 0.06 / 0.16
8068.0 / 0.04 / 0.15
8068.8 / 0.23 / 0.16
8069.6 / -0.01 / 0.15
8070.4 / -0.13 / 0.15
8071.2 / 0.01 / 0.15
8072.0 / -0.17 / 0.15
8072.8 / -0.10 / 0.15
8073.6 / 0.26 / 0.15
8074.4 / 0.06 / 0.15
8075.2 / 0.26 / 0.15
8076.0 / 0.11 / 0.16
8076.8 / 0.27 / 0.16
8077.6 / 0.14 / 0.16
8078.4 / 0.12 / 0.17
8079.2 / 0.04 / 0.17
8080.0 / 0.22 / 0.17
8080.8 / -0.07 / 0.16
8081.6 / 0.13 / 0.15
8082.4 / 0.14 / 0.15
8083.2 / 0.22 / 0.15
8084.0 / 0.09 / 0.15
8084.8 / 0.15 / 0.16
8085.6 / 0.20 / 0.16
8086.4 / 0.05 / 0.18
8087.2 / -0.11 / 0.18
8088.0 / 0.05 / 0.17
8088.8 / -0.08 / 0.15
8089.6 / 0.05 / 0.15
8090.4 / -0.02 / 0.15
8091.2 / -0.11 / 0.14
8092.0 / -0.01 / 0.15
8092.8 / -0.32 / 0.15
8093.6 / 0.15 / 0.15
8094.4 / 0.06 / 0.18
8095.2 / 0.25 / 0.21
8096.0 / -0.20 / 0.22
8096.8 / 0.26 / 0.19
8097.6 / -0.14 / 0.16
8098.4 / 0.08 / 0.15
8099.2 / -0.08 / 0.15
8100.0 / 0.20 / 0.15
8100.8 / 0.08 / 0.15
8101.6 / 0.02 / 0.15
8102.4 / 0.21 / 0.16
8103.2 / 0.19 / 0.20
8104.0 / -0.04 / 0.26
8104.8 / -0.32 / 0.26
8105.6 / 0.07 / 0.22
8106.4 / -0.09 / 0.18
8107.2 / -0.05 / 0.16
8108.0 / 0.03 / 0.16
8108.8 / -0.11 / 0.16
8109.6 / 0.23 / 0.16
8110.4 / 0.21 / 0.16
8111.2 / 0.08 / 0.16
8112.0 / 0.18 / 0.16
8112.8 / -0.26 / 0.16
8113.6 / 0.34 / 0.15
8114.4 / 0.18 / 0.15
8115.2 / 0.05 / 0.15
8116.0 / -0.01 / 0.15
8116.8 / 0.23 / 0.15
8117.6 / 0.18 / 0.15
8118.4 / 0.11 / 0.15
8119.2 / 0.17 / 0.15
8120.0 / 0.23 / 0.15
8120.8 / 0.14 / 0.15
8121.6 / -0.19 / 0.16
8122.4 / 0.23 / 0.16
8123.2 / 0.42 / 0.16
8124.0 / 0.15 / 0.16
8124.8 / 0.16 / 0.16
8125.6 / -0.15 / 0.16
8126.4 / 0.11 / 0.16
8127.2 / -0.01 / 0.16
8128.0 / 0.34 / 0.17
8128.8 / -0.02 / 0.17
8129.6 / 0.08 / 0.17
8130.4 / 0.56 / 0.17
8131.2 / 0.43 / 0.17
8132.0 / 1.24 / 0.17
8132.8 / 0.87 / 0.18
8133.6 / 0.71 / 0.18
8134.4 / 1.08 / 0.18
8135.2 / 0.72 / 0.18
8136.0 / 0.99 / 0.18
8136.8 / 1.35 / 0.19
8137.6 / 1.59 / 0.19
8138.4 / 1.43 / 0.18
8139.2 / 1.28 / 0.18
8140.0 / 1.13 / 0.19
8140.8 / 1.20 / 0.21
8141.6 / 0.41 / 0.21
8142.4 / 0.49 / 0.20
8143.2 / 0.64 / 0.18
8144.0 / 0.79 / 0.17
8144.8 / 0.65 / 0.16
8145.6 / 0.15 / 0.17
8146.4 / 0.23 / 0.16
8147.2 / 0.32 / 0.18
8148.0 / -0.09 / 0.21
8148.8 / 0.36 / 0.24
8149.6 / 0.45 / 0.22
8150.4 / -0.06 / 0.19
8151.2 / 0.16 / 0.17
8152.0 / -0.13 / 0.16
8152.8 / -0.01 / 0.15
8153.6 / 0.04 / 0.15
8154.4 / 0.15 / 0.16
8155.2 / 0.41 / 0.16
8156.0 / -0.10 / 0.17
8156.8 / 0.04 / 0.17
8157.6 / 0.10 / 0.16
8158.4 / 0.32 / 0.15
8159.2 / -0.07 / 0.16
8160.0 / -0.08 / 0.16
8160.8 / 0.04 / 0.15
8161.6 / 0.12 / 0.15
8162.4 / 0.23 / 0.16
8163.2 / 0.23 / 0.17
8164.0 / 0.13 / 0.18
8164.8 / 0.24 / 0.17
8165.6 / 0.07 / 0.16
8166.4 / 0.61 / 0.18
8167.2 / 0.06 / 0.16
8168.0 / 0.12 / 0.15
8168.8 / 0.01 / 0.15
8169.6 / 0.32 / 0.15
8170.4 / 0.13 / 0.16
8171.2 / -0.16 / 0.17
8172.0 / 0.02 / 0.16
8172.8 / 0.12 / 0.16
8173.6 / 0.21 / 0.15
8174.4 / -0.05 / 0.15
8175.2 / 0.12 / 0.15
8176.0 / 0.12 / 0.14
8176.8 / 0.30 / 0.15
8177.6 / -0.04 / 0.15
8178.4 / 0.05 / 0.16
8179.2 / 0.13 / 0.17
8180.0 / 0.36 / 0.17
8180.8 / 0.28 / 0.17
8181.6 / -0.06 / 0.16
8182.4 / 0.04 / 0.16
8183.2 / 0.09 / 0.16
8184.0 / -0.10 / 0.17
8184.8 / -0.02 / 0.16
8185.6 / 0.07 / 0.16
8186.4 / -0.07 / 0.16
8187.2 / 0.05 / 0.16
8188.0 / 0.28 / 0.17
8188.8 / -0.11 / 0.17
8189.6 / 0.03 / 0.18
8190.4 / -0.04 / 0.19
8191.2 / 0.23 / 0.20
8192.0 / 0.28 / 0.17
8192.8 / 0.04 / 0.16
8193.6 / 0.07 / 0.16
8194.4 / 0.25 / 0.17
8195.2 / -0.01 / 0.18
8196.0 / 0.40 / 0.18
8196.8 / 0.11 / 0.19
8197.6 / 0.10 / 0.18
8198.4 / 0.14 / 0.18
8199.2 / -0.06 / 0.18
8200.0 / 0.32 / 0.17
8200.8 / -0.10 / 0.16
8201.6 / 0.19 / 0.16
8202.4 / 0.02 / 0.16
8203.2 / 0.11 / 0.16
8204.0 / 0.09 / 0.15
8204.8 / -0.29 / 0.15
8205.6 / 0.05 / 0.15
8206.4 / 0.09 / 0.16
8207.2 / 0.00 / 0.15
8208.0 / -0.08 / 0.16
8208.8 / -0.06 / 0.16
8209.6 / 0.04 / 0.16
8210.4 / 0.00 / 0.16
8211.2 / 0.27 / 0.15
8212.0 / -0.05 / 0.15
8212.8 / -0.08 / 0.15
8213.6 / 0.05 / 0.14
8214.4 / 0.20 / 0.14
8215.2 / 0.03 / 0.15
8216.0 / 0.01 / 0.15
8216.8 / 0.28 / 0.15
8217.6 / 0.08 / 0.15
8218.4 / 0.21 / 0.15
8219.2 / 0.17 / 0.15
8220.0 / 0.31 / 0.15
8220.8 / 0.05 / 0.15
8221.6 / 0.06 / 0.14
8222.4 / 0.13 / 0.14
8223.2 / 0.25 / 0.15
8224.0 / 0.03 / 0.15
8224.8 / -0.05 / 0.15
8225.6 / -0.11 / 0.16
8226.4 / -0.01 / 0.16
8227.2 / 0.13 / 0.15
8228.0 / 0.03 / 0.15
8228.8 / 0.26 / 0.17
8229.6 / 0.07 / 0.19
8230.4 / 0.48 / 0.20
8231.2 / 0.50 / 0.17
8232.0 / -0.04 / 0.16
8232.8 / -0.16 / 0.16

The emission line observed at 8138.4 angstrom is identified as [O II] 3727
